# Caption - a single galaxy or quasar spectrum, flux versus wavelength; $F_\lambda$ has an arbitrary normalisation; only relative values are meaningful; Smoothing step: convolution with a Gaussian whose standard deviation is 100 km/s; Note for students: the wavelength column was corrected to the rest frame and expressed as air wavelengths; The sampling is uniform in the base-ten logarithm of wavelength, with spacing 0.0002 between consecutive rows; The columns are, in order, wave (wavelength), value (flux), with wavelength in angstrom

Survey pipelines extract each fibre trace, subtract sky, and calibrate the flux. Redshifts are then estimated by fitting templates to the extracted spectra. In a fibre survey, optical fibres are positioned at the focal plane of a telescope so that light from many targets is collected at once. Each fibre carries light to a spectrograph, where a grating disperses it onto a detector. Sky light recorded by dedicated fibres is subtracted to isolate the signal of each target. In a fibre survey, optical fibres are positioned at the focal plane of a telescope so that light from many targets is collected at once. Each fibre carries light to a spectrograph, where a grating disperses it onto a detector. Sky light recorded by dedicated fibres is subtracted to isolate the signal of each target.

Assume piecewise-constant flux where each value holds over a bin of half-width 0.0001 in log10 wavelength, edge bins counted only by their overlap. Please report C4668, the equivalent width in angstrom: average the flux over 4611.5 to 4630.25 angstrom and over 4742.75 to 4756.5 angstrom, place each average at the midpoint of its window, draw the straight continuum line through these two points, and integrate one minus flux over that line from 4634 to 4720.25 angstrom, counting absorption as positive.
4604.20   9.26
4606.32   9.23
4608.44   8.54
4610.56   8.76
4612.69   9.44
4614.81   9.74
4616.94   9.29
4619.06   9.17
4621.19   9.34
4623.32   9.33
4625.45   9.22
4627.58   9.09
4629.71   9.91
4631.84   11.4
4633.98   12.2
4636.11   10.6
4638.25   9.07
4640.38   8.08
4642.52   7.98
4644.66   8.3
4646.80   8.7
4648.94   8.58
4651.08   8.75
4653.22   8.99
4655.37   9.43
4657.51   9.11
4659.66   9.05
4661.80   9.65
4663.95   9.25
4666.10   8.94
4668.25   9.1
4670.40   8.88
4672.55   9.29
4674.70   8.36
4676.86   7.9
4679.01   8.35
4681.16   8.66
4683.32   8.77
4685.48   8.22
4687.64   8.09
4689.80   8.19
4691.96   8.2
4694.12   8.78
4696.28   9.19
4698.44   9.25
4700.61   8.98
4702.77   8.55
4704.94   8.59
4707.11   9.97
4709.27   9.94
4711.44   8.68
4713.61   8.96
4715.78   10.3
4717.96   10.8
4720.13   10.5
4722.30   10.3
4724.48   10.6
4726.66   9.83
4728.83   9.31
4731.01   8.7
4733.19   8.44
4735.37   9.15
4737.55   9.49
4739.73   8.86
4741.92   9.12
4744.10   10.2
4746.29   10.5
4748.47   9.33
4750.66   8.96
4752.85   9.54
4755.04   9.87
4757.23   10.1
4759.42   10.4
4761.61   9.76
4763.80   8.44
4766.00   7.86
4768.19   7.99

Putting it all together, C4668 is 4.8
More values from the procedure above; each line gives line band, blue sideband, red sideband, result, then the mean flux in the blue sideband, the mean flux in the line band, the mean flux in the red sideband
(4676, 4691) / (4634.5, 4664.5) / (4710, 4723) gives 1.8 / 9.02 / 8.32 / 9.91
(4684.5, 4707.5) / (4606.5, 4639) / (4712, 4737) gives 2.4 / 9.67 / 8.69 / 9.69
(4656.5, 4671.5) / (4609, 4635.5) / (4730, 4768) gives 0.7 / 9.73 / 9.14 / 9.31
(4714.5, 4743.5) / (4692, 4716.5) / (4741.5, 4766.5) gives -0.9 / 9.14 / 9.65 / 9.56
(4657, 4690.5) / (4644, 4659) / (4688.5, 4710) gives 0.6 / 8.86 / 8.74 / 8.94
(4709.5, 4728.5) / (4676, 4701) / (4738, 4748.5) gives -1.7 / 8.54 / 9.97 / 9.62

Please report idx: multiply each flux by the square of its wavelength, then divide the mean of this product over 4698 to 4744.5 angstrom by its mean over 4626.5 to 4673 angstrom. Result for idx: 1.05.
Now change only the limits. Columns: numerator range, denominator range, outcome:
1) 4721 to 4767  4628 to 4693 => 1.09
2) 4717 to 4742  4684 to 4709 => 1.11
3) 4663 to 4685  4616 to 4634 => 0.91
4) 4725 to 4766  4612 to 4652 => 1.05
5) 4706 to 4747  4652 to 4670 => 1.08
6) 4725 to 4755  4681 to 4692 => 1.15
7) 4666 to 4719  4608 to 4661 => 0.98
